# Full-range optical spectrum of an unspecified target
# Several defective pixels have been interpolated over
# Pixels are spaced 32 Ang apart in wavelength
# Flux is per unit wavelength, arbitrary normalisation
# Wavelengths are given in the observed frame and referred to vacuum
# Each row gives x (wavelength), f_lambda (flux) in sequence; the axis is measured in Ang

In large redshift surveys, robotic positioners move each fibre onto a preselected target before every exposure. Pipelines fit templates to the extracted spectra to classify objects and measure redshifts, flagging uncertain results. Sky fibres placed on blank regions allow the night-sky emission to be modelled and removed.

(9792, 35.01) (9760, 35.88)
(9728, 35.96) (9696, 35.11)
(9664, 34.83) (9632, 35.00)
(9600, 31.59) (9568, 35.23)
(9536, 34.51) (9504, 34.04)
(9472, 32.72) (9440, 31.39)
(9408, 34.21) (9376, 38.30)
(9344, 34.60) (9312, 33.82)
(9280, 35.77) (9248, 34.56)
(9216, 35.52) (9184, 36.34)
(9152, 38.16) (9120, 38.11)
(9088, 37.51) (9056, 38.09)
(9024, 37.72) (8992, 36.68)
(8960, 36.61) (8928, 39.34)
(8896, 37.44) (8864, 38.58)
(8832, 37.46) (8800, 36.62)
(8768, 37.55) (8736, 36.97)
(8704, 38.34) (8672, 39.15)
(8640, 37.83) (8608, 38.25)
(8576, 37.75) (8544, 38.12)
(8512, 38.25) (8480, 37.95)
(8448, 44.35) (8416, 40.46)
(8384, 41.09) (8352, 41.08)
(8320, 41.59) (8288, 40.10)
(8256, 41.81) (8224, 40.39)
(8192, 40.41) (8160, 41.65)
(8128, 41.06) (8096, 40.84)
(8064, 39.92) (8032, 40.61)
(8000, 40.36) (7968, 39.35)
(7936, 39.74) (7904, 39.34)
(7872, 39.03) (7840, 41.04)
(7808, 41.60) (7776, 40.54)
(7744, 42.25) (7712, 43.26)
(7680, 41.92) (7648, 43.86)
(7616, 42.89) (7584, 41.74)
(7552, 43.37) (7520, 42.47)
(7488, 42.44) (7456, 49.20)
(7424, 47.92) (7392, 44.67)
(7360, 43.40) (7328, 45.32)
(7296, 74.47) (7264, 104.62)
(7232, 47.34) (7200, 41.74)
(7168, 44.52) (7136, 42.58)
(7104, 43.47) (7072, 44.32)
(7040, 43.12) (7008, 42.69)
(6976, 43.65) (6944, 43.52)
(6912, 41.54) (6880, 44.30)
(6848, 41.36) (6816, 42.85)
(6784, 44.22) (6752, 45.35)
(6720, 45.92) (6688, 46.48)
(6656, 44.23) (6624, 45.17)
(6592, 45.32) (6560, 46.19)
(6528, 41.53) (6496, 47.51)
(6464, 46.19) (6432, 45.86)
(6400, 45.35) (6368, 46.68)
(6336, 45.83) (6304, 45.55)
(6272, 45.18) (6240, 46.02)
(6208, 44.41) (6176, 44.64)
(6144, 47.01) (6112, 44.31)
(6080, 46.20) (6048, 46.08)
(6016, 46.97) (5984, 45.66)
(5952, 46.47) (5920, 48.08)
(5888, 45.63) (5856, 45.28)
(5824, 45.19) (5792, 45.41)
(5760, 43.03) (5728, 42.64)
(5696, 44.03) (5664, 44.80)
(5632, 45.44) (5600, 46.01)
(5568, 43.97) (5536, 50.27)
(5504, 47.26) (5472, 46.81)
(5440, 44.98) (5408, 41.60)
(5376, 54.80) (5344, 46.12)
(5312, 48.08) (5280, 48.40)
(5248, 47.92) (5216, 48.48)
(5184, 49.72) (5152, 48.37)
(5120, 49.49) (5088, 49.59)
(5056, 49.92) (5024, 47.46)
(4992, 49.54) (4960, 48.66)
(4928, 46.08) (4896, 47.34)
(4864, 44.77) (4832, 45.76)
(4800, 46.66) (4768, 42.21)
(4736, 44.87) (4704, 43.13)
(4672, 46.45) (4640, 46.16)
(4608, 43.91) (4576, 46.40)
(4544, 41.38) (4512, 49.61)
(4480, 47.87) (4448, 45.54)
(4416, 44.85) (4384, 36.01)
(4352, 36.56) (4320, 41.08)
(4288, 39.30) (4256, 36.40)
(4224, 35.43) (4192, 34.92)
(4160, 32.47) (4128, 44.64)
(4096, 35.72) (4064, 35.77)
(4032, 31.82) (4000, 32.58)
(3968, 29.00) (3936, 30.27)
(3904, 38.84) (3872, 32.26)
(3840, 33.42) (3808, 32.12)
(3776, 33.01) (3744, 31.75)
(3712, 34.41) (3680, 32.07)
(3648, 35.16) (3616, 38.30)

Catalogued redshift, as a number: 0.11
